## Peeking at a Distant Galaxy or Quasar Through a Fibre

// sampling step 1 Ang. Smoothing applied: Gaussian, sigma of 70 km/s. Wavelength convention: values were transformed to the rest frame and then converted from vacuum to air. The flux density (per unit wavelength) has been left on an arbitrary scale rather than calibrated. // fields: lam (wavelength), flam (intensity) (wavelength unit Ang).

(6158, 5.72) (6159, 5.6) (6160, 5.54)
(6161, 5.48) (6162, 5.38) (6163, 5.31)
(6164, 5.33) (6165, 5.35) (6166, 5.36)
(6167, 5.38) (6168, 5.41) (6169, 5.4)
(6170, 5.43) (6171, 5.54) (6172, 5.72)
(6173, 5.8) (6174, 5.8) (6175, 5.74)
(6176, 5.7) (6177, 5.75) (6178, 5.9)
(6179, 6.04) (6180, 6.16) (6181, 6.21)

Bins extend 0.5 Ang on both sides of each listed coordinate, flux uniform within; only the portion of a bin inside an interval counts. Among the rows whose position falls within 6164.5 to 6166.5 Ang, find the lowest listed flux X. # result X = 5.35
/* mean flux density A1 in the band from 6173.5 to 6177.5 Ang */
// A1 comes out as 5.75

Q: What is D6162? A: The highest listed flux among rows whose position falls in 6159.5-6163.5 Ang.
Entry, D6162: 5.54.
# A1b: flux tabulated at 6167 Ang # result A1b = 5.38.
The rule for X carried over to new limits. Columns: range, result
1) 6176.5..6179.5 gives 5.75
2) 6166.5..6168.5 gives 5.38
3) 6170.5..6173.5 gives 5.54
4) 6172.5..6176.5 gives 5.7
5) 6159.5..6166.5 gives 5.31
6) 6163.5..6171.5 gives 5.33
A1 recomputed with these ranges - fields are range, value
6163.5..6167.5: 5.36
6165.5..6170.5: 5.4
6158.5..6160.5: 5.57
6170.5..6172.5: 5.63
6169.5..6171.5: 5.48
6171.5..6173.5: 5.76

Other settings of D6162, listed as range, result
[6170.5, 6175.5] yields 5.8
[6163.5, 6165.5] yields 5.35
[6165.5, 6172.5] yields 5.72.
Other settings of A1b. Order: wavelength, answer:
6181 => 6.21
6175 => 5.74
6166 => 5.36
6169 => 5.4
